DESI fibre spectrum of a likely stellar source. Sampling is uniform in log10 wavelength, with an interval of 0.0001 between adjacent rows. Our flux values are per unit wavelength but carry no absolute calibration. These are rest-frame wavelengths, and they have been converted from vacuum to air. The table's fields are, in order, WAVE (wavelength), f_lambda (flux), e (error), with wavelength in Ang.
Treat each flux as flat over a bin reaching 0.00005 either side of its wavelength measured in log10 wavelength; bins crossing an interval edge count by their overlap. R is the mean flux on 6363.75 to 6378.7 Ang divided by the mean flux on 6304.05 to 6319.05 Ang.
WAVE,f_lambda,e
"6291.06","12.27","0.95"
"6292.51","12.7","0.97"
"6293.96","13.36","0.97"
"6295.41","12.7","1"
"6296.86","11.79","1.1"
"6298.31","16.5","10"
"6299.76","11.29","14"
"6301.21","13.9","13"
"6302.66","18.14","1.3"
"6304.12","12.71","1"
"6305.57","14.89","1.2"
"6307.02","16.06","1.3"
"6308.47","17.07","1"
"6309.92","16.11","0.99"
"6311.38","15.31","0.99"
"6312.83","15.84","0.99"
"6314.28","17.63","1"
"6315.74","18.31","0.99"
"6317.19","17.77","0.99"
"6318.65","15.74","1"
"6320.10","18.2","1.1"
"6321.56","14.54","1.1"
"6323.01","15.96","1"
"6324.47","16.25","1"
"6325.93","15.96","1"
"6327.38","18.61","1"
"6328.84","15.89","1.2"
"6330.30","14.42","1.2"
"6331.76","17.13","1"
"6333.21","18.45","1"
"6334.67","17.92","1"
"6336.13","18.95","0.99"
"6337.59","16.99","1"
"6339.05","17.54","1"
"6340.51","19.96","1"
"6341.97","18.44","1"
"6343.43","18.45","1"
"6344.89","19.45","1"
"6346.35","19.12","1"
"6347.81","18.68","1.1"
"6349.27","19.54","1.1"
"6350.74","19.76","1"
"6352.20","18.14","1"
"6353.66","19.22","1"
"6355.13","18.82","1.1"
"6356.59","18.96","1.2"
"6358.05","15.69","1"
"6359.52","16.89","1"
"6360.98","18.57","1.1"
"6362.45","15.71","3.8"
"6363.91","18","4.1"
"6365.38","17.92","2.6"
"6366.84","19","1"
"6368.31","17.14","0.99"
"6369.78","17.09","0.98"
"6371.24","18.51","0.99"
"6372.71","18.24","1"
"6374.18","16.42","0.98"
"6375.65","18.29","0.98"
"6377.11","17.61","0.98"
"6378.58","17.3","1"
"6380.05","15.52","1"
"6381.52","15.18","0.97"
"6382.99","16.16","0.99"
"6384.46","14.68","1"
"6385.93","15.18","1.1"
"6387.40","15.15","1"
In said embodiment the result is 1.09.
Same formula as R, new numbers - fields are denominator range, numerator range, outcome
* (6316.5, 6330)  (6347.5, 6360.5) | 1.12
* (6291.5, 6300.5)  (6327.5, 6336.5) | 1.32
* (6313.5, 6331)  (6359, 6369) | 1.06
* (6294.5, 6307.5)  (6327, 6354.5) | 1.29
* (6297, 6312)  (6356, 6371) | 1.16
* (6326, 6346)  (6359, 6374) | 0.99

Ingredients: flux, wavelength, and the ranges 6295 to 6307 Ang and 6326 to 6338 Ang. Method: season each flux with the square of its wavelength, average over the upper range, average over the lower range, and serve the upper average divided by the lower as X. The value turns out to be 1.23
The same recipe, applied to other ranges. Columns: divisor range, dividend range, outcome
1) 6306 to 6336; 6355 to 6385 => 1.05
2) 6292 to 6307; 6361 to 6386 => 1.25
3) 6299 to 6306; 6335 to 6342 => 1.31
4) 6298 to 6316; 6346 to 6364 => 1.19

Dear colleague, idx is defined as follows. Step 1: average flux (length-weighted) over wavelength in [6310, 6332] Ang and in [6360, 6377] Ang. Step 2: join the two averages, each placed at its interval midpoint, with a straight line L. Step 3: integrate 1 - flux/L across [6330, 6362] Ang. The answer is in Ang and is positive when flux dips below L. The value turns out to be -2.1 Ang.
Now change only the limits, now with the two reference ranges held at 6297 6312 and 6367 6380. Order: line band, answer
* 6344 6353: -1.3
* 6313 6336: -1.6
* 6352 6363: -0.5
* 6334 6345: -1.4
